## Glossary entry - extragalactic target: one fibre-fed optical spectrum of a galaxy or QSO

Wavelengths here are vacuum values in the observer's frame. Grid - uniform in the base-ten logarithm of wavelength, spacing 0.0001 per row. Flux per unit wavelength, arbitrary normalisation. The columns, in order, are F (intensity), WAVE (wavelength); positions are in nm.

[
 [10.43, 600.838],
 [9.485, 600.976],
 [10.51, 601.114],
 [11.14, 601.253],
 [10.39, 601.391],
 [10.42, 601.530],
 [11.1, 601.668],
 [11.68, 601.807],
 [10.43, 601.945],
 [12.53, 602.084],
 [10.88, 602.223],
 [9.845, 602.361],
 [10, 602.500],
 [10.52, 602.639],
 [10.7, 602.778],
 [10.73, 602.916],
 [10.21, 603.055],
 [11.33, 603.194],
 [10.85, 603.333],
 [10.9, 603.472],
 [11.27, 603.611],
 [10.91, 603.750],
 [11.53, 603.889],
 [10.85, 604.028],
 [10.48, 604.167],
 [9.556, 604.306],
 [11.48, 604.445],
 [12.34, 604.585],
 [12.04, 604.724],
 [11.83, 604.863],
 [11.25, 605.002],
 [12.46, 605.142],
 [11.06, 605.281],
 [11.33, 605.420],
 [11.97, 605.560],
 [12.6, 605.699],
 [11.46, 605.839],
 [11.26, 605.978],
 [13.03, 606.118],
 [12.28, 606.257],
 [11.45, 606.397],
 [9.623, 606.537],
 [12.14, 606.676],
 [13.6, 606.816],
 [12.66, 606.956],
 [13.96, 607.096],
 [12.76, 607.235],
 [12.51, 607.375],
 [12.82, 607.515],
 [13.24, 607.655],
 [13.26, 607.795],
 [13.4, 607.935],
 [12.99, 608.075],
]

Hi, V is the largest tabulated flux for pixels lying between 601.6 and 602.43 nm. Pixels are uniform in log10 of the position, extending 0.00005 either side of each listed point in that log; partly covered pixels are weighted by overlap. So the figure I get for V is 12.53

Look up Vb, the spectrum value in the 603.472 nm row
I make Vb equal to 10.9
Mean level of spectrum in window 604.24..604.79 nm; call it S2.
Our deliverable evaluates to 11.4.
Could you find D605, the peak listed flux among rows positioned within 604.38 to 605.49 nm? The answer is 12.46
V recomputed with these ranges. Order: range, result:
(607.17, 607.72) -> 13.24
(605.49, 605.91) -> 12.6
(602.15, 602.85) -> 10.88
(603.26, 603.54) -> 10.9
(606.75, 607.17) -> 13.96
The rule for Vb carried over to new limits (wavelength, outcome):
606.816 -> 13.6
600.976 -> 9.485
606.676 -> 12.14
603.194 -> 11.33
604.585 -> 12.34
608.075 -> 12.99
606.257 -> 12.28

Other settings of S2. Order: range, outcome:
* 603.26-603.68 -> 11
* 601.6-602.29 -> 11.3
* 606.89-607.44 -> 13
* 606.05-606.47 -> 12.2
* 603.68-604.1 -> 11.1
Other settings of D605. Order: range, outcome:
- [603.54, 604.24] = 11.53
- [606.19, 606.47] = 12.28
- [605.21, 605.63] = 11.97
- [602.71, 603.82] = 11.33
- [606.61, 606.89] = 13.6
